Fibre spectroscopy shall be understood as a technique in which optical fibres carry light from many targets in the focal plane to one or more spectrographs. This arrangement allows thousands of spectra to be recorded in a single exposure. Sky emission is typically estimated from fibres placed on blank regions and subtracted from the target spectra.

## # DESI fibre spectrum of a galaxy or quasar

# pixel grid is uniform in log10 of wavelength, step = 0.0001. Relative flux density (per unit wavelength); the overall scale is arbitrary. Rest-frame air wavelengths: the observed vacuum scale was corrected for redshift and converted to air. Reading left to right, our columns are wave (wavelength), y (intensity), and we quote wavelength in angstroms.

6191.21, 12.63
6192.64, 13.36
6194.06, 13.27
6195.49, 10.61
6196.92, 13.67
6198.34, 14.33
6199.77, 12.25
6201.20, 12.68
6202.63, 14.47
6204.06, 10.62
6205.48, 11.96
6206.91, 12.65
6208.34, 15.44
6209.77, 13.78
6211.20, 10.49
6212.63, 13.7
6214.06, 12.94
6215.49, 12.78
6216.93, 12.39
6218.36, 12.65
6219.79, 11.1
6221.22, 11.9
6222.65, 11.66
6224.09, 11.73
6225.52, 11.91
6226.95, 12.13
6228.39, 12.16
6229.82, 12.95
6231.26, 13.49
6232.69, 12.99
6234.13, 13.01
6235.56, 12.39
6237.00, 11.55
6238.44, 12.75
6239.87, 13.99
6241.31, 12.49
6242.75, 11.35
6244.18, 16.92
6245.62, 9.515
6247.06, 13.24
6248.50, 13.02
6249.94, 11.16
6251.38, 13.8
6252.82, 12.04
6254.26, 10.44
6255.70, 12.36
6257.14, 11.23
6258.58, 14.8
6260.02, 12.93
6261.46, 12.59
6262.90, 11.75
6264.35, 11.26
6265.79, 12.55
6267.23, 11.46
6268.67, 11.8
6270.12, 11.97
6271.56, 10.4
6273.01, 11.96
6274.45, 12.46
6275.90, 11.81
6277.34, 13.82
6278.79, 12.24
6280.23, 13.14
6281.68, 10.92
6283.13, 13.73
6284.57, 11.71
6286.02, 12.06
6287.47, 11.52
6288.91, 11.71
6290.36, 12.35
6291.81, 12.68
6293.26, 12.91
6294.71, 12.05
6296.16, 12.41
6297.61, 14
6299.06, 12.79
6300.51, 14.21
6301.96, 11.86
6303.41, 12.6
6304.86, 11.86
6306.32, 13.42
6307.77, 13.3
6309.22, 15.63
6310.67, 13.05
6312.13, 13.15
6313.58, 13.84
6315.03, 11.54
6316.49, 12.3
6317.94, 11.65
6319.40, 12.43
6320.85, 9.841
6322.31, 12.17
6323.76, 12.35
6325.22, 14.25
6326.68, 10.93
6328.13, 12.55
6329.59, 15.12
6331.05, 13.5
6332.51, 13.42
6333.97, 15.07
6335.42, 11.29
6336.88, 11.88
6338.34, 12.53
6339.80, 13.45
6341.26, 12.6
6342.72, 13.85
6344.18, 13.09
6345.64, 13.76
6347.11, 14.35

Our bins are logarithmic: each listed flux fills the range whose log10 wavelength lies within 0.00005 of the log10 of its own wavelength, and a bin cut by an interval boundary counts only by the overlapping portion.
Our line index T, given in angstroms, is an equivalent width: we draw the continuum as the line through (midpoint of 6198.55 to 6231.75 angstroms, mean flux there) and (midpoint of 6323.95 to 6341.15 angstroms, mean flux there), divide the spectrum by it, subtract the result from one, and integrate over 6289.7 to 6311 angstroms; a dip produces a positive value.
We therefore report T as -0.2 angstroms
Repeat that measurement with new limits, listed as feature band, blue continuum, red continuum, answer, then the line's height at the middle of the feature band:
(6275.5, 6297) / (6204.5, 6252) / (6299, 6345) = 0.7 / 12.8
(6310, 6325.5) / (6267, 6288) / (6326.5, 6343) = 0.5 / 12.8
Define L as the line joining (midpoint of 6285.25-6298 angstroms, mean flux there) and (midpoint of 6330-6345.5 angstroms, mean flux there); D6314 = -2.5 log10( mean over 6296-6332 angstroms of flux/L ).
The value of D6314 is -0.01 mag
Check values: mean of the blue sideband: 12.4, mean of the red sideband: 13.1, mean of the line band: 12.8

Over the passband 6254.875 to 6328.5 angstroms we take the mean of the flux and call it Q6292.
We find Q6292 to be 12.4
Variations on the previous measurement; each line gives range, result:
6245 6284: 12.2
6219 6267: 12.4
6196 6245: 12.7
